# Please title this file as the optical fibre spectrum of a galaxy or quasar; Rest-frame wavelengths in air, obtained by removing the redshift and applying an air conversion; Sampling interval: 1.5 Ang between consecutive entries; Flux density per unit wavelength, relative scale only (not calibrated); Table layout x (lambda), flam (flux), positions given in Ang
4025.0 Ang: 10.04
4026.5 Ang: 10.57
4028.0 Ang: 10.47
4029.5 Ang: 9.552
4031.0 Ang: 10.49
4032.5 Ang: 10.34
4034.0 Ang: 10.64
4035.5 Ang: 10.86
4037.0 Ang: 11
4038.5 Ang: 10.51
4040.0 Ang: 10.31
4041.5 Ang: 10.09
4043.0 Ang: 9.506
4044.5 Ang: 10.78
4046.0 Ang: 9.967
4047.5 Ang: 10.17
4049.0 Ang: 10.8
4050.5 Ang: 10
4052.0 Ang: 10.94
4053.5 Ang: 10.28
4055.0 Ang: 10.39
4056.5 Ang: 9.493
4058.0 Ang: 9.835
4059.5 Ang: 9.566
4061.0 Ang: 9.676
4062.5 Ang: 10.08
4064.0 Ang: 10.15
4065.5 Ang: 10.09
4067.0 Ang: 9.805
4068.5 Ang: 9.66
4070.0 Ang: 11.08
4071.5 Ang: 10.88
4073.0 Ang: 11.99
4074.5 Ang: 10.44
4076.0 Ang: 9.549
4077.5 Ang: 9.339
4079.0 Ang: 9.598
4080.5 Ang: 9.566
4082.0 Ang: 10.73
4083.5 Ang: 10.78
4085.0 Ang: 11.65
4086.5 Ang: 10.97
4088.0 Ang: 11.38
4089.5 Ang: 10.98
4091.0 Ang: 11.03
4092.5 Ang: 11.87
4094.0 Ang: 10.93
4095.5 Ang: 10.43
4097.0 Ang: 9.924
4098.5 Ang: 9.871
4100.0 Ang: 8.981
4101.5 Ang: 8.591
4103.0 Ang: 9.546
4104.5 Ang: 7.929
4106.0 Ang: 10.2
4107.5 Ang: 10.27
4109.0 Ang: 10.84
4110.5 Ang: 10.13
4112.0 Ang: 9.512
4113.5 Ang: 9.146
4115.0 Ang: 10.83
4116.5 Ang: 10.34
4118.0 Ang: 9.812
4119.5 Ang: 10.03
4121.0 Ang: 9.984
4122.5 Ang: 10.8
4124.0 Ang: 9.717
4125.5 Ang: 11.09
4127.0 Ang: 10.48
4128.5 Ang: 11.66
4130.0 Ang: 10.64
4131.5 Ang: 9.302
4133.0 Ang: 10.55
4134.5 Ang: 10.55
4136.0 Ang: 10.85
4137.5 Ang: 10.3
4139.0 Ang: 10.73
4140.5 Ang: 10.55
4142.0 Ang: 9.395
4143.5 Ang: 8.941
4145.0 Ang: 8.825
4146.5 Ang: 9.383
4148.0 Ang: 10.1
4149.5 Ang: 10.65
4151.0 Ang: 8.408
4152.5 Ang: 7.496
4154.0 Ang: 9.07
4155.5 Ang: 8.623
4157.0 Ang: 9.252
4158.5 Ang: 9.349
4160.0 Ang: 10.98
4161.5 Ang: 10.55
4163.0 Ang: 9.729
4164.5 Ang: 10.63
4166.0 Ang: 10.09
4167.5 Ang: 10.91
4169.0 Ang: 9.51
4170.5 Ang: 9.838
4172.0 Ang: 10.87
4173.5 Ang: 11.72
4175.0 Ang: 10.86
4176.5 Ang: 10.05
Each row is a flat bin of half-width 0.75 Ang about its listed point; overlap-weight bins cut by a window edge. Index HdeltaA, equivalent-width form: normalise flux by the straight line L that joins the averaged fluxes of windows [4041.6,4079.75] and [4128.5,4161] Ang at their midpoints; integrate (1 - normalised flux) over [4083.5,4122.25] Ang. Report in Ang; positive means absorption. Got -1.0 Ang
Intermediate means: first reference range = 10.2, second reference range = 9.76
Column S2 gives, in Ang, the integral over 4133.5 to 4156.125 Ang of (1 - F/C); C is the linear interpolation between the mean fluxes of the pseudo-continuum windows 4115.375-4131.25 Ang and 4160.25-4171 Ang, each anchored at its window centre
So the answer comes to 1.6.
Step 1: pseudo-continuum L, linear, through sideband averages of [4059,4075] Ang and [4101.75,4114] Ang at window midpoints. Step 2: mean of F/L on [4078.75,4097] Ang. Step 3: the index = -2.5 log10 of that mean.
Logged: -0.09 mag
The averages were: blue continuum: 10.3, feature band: 10.8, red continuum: 9.66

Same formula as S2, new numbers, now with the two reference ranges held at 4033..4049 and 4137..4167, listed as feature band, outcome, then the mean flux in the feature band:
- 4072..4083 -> 0.0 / 10.2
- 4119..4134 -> -0.9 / 10.4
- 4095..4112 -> 0.5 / 9.68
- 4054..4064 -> 0.4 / 9.87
